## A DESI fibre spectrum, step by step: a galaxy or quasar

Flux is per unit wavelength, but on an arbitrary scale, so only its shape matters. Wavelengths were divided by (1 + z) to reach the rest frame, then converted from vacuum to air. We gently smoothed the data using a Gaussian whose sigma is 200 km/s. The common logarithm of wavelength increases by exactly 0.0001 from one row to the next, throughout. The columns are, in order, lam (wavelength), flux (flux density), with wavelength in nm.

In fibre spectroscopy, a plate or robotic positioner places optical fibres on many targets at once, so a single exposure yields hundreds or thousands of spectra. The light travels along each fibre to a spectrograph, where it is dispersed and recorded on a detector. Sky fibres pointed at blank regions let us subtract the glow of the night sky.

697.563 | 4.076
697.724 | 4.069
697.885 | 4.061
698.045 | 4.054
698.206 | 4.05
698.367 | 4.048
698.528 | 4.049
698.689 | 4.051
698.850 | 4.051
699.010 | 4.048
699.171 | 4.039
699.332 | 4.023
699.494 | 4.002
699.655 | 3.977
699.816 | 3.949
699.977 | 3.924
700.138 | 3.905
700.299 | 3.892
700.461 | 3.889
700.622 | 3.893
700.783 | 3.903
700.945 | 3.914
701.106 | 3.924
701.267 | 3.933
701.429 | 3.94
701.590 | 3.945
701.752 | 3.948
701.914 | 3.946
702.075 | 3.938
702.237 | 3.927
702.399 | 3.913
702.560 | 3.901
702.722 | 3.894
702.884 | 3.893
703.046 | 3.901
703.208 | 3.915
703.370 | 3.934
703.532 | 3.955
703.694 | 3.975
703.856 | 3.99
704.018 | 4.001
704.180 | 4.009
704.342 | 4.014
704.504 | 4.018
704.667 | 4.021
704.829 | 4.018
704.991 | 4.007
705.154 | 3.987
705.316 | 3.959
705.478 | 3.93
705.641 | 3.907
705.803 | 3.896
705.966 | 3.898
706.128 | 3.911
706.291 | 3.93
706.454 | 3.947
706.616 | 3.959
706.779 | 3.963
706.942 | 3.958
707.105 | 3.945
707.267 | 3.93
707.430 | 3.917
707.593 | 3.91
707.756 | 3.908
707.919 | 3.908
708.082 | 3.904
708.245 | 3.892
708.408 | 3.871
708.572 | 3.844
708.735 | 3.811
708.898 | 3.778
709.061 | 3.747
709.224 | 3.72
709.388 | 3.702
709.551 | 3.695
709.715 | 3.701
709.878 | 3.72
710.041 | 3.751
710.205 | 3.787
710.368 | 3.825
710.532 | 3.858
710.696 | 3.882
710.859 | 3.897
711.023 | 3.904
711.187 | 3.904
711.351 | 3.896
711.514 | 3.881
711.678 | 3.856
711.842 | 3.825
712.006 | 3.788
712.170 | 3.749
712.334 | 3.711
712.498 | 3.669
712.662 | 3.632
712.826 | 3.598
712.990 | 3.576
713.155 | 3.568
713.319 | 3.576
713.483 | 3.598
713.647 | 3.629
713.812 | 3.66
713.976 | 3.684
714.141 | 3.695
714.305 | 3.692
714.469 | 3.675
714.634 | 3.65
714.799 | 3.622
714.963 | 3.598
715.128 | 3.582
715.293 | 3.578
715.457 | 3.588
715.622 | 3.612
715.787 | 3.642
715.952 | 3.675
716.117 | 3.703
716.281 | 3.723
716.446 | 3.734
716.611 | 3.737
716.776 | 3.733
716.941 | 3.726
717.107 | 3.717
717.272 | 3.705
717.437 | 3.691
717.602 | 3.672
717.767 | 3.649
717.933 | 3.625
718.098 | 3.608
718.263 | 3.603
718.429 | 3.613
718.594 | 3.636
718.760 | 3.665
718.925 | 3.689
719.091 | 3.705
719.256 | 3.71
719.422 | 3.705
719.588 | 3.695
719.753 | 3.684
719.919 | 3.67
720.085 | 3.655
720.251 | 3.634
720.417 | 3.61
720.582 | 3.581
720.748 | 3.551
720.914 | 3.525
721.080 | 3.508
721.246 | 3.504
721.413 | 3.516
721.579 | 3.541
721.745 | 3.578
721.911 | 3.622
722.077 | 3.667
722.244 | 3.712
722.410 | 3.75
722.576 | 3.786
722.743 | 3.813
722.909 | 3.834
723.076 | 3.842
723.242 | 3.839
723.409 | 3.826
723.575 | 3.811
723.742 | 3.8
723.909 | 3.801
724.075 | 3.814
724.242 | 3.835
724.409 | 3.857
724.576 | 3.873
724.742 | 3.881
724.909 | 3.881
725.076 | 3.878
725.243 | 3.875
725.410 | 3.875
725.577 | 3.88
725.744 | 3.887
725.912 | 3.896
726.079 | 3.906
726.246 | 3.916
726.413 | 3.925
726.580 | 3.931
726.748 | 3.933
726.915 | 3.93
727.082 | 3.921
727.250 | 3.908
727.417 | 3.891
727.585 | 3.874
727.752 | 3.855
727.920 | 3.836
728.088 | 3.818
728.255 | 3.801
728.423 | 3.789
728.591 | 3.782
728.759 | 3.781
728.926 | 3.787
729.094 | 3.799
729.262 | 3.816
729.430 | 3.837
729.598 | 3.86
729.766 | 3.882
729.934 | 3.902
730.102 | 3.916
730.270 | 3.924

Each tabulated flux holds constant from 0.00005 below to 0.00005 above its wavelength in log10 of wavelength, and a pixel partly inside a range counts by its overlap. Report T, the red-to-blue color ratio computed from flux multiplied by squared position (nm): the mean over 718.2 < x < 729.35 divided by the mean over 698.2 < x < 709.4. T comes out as 1.0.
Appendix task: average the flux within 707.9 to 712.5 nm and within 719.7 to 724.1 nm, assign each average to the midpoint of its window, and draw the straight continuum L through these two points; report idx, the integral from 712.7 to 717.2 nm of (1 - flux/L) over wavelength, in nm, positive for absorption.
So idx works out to 0.13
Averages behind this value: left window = 3.81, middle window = 3.65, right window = 3.68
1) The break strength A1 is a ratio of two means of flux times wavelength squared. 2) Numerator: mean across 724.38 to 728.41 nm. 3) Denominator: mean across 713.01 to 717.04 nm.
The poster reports 1.10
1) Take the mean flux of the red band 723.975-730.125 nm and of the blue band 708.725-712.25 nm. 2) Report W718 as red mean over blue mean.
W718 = 1.02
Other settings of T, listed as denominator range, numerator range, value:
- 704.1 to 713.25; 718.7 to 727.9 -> 1.02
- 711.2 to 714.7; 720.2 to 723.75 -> 1.02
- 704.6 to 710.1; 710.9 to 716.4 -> 0.97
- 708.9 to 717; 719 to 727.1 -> 1.04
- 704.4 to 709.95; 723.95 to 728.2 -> 1.05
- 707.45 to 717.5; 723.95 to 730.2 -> 1.08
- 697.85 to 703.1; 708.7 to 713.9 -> 0.98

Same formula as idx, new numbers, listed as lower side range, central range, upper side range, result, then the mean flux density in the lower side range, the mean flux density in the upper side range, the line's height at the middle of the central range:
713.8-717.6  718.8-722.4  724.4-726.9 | 0.15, 3.67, 3.9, 3.78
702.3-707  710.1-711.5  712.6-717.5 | -0.03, 3.95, 3.65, 3.78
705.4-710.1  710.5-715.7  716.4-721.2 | 0.08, 3.86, 3.65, 3.76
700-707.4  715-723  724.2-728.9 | 0.49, 3.94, 3.87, 3.89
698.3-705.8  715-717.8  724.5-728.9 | 0.17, 3.96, 3.87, 3.91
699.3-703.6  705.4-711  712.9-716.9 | -0.11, 3.93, 3.65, 3.79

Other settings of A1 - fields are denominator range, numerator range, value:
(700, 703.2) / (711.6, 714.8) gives 0.97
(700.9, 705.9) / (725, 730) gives 1.05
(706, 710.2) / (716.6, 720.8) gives 0.98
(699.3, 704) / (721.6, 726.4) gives 1.03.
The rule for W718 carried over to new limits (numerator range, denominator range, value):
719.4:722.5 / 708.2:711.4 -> 0.95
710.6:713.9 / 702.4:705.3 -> 0.94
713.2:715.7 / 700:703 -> 0.93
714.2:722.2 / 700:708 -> 0.92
